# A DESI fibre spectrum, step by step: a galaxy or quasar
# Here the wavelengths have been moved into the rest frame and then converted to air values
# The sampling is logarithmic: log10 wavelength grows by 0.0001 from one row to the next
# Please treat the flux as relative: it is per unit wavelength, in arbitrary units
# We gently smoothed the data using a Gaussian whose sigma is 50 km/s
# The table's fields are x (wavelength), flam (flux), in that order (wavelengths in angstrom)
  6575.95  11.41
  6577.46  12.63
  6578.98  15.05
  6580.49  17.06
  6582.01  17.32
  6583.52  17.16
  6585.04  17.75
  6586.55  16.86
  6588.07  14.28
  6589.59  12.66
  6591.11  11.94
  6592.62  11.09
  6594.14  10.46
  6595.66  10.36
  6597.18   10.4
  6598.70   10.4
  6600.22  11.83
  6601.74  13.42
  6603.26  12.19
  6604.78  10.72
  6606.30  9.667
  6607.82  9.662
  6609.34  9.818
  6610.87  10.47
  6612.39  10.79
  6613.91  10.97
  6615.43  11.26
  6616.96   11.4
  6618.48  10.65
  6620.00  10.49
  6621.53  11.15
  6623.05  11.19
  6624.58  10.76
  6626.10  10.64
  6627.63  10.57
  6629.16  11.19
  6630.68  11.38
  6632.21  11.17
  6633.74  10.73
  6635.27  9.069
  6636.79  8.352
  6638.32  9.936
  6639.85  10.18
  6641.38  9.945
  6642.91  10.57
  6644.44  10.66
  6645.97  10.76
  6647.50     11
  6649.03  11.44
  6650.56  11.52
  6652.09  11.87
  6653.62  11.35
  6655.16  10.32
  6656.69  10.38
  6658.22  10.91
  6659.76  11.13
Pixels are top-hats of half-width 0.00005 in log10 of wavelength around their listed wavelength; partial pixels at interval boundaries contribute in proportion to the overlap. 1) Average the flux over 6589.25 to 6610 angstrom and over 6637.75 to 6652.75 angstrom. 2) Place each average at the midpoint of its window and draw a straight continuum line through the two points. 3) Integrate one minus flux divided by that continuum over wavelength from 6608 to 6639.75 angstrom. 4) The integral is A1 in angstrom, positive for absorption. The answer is 1.0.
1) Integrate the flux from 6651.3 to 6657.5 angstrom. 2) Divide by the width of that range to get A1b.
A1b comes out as 11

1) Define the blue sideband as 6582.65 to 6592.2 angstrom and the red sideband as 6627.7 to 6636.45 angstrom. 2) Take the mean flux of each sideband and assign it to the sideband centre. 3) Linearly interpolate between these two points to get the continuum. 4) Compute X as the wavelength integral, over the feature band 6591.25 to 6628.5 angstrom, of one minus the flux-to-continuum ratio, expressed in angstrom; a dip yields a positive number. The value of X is 5.4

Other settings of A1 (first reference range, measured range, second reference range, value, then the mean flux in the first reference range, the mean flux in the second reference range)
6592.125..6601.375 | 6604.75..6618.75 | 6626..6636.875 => 0.22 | 10.9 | 10.5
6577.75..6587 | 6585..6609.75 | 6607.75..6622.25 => 3.77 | 16.7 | 10.7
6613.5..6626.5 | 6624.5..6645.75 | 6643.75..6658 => 1.22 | 11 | 11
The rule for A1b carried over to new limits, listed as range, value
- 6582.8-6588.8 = 16.5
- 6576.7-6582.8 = 15.5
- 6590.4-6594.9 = 11.2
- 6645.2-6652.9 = 11.3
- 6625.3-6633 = 11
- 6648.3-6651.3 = 11.5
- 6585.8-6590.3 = 14.6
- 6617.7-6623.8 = 10.9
